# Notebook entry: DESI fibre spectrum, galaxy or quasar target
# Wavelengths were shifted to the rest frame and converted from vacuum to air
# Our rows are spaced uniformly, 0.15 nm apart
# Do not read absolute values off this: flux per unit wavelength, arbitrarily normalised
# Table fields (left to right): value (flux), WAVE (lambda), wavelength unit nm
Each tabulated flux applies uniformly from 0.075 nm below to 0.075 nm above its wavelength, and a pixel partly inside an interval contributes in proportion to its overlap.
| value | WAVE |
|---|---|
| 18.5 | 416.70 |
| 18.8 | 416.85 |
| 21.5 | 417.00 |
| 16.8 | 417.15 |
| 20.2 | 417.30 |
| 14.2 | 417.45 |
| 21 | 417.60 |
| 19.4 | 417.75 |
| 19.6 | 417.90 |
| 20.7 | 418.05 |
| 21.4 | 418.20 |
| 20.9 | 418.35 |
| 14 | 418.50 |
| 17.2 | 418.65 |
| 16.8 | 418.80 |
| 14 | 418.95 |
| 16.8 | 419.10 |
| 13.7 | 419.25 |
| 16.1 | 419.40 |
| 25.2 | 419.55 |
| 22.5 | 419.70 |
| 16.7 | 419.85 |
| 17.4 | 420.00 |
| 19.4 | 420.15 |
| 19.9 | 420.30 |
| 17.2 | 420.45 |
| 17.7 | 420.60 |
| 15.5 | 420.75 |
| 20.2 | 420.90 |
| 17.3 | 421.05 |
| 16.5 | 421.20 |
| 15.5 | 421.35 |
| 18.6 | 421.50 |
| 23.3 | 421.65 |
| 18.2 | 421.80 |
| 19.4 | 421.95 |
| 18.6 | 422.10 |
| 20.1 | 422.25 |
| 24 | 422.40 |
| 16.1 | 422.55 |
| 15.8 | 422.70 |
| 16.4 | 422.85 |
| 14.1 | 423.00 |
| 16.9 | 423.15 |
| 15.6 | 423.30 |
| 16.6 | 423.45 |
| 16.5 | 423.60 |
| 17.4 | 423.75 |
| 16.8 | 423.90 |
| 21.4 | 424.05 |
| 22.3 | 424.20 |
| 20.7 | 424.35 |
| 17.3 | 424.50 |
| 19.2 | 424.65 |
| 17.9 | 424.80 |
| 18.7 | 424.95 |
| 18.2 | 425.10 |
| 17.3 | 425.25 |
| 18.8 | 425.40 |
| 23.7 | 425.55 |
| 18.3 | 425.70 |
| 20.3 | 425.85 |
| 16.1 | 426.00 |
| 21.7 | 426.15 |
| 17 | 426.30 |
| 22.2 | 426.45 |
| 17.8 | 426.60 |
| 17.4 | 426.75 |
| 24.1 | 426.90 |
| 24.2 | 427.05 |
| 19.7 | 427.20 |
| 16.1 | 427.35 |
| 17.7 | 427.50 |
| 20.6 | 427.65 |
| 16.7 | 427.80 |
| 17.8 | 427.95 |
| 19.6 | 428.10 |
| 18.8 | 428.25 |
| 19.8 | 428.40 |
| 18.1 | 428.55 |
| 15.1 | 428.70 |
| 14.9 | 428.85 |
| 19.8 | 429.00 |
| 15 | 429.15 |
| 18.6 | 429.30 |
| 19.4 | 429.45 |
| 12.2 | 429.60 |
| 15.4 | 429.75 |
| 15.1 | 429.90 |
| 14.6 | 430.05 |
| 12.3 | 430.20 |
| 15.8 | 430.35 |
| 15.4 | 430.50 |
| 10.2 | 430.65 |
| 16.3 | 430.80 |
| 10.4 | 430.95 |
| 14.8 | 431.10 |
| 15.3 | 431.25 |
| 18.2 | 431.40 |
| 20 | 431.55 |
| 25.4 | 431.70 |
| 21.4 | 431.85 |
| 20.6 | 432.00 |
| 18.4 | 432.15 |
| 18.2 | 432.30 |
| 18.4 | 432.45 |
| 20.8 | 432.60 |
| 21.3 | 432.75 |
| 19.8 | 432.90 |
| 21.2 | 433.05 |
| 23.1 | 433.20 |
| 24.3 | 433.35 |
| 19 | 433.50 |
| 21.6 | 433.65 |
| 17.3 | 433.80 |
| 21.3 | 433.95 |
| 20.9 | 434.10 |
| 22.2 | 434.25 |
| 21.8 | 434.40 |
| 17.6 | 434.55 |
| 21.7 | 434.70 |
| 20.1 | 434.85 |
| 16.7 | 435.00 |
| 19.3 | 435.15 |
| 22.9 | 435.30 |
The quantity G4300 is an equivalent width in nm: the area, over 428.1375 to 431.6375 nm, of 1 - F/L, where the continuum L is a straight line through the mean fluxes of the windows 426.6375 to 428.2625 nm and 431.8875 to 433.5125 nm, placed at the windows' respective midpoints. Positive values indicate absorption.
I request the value 0.69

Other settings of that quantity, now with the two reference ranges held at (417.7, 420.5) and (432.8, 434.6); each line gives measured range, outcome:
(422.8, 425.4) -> 0.18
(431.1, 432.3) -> 0.06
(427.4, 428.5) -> 0.07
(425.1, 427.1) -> -0.02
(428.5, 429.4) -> 0.14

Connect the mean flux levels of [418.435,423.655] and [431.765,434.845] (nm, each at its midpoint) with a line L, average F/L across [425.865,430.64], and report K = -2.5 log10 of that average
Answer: 0.10 mag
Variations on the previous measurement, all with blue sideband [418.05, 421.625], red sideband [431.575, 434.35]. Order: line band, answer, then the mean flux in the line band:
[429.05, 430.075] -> 0.253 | 15.9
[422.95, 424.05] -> 0.130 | 16.7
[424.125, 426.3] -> -0.005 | 19.2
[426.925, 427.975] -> 0.020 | 19.3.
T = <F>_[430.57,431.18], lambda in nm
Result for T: 13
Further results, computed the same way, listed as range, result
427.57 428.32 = 18.7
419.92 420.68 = 18.3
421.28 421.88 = 18.9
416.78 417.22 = 19.1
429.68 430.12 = 15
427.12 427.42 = 18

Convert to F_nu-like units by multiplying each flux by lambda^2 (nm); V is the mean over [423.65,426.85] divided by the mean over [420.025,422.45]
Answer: 1.04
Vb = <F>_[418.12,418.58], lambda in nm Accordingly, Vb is 18.8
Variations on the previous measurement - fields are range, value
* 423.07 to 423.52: 16.3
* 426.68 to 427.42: 20.3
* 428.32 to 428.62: 19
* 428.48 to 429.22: 16.6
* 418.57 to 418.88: 16.9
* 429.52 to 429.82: 13.9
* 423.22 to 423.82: 16.5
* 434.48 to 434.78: 19.7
